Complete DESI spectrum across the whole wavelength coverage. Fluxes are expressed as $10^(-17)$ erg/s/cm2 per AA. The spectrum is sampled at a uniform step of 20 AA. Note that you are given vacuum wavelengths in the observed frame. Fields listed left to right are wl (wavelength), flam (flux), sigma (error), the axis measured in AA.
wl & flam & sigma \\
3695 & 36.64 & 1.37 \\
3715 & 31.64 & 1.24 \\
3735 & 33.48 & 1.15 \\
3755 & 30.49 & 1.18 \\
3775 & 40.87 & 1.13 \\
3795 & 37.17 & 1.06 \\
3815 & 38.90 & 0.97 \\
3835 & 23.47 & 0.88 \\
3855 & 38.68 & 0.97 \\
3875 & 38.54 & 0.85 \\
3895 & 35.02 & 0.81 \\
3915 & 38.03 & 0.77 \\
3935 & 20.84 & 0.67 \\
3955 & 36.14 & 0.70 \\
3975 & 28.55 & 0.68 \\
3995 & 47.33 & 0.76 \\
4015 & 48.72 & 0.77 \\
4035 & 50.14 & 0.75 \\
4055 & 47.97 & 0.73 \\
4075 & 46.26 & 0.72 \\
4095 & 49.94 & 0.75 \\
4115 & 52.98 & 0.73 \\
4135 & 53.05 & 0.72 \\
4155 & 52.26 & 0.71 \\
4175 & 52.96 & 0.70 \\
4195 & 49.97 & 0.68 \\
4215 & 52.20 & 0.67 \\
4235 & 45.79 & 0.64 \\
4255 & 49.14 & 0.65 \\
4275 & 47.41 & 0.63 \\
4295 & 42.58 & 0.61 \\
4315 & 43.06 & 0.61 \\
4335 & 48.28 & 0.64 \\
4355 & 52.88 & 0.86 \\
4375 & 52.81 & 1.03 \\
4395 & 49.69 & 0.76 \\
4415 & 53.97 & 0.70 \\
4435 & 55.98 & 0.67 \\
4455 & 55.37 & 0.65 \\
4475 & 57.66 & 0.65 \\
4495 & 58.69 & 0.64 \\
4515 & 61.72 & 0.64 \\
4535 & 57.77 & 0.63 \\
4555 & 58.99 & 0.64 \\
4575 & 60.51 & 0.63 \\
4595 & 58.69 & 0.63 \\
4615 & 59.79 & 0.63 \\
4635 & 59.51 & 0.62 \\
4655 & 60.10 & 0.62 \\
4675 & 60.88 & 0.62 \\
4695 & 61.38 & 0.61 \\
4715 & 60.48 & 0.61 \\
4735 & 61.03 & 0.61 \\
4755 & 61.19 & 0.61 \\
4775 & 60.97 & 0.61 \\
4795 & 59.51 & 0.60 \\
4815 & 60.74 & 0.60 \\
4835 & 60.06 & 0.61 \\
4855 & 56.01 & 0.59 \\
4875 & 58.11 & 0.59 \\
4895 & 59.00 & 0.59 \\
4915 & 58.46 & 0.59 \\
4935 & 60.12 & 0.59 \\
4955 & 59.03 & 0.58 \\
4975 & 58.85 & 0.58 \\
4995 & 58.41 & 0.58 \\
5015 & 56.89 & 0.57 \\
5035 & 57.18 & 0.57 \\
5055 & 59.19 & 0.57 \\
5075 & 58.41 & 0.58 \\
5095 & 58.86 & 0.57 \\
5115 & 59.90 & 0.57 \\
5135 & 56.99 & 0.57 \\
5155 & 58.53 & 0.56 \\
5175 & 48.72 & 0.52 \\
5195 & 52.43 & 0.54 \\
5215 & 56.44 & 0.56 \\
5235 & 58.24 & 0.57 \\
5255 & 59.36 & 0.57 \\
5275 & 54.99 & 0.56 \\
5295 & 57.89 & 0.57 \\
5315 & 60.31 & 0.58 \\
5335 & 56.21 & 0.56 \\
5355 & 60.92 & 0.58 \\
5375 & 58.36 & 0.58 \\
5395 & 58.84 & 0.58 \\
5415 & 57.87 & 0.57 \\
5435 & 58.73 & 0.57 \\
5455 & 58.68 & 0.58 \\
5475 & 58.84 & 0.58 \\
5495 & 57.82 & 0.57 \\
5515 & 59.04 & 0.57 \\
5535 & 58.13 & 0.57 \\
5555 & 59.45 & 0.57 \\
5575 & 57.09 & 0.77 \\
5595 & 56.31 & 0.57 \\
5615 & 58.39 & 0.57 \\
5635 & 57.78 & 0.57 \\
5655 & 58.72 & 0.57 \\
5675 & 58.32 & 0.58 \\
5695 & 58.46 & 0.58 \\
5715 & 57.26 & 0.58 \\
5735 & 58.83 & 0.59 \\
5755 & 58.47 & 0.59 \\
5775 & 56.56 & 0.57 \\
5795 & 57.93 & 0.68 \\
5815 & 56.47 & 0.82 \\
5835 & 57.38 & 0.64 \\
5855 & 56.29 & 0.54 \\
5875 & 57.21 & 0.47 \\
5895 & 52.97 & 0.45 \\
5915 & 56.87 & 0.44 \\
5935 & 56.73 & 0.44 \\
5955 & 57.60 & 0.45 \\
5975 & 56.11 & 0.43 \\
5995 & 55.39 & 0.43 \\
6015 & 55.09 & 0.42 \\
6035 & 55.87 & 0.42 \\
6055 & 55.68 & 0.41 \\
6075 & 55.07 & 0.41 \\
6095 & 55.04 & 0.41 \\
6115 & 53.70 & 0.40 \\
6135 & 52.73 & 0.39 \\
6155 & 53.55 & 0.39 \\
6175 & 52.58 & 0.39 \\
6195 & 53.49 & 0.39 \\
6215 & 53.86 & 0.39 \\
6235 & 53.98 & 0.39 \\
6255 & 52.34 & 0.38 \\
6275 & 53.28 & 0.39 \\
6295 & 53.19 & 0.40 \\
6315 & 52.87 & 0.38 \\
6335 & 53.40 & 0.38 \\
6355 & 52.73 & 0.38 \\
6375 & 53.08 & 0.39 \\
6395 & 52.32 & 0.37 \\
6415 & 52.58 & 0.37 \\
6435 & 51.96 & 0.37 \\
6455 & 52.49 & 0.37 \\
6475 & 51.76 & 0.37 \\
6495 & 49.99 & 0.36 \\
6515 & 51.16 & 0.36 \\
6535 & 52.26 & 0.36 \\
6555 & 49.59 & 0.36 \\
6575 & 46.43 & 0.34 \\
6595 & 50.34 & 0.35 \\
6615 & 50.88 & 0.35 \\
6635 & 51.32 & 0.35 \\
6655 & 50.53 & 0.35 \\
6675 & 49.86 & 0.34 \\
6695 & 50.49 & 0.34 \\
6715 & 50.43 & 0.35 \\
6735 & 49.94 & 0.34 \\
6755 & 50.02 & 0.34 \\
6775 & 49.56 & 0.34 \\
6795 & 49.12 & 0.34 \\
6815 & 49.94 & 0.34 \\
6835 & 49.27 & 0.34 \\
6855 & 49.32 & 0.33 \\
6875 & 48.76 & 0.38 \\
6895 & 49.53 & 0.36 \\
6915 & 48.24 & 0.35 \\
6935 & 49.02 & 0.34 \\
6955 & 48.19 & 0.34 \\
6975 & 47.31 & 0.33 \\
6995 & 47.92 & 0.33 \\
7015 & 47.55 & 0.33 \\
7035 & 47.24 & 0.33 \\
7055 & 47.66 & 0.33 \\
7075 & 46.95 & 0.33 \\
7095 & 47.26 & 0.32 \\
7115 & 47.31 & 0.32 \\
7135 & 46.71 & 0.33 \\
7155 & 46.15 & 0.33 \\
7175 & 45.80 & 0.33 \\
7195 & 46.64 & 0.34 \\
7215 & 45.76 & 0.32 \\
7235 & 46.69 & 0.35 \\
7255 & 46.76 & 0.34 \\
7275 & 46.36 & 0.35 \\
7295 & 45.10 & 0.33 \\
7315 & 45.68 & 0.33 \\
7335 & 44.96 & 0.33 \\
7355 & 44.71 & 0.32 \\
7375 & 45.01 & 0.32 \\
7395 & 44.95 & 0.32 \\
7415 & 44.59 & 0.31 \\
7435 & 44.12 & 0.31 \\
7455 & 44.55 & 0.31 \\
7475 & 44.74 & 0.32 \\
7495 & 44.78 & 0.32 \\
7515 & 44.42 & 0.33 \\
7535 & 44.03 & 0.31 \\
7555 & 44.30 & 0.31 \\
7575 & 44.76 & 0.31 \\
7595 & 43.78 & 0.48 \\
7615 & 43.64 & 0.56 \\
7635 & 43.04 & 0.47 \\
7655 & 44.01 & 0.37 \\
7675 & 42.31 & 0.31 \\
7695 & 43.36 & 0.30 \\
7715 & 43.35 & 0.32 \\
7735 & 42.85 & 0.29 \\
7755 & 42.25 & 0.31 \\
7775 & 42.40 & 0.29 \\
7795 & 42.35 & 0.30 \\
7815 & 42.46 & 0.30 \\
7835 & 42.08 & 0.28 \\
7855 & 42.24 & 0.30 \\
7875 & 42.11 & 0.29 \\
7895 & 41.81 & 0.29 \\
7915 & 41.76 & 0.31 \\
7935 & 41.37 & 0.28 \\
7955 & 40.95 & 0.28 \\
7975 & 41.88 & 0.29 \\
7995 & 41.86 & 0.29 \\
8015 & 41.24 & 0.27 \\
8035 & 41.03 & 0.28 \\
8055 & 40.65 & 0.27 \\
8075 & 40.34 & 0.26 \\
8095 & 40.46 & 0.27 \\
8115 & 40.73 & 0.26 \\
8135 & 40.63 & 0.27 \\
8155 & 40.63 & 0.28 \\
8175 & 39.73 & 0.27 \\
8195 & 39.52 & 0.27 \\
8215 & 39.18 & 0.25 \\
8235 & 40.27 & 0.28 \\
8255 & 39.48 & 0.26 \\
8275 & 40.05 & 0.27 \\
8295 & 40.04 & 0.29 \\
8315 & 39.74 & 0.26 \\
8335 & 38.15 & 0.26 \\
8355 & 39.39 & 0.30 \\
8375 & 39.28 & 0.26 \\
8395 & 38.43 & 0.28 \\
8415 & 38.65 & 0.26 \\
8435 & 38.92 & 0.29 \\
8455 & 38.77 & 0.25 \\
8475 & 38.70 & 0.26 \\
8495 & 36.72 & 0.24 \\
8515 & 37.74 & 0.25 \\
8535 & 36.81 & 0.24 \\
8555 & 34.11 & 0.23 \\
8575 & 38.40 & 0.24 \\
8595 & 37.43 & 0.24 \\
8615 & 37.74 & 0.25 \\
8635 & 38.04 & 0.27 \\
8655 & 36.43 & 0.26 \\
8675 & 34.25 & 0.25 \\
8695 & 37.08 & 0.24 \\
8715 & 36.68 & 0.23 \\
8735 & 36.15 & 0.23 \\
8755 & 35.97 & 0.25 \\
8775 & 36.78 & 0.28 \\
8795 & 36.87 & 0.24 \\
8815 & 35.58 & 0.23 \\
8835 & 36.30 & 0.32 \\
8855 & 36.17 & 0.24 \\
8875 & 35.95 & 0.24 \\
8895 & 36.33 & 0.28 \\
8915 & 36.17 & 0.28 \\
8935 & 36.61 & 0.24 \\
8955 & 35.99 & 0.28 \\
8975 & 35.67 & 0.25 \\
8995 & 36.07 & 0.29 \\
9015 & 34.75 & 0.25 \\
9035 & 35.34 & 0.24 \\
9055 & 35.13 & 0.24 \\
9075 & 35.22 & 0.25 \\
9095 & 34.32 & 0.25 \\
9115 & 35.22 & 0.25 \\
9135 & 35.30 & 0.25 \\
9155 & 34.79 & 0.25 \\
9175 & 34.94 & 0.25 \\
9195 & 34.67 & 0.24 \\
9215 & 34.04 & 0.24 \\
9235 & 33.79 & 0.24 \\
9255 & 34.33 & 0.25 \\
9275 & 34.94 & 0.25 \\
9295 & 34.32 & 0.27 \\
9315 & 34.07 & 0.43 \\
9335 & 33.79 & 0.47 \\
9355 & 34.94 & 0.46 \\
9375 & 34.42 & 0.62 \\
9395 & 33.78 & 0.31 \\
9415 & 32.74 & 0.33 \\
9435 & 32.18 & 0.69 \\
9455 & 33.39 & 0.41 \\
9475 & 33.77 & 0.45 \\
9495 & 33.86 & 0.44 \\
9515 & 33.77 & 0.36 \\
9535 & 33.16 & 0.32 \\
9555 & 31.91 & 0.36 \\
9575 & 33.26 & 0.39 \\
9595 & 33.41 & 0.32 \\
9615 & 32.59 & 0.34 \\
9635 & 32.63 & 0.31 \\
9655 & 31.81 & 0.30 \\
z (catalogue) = 0.00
